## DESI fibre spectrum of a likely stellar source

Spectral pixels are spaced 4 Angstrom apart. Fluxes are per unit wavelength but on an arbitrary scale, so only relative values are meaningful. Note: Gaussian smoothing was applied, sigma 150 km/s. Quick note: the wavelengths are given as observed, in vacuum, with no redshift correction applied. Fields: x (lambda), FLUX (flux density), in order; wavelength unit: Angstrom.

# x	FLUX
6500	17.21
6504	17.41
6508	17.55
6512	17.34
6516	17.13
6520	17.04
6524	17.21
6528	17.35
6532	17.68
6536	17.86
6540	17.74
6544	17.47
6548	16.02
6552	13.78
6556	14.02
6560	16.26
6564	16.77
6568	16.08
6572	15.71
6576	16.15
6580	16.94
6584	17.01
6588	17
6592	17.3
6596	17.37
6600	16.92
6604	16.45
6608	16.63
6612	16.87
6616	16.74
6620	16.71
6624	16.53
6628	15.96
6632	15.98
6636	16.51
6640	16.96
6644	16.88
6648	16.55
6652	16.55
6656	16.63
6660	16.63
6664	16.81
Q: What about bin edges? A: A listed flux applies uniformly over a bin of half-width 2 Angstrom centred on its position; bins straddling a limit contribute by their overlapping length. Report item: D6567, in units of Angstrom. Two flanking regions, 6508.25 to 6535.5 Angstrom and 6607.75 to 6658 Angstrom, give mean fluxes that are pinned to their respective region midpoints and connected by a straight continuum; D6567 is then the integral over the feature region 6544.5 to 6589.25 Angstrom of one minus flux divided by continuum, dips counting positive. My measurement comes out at 2.7 Angstrom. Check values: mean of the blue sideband 17.3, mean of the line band 16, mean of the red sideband 16.6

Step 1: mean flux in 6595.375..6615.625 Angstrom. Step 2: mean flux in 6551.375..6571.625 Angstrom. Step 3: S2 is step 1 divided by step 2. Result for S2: 1.1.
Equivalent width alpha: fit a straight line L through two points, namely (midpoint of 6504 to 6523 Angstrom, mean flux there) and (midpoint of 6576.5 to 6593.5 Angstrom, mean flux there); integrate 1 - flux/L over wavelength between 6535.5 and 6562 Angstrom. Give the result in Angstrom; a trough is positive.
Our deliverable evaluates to 1.6 Angstrom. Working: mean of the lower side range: 17.3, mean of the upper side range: 17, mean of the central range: 16.1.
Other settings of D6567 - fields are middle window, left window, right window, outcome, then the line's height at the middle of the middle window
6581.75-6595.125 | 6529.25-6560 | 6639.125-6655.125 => -0.5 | 16.5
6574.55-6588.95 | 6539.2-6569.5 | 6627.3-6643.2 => -0.6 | 16.1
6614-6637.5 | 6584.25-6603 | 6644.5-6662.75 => 0.6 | 16.8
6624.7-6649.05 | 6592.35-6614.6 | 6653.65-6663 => 0.4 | 16.7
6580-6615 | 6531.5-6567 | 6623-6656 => -1.1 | 16.4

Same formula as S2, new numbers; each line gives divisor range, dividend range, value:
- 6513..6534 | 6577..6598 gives 0.99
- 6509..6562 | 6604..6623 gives 1.00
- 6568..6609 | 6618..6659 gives 0.99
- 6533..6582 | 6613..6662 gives 1.02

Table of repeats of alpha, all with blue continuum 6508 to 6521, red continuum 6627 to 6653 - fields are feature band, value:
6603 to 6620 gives 0.0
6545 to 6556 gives 1.3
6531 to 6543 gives -0.4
